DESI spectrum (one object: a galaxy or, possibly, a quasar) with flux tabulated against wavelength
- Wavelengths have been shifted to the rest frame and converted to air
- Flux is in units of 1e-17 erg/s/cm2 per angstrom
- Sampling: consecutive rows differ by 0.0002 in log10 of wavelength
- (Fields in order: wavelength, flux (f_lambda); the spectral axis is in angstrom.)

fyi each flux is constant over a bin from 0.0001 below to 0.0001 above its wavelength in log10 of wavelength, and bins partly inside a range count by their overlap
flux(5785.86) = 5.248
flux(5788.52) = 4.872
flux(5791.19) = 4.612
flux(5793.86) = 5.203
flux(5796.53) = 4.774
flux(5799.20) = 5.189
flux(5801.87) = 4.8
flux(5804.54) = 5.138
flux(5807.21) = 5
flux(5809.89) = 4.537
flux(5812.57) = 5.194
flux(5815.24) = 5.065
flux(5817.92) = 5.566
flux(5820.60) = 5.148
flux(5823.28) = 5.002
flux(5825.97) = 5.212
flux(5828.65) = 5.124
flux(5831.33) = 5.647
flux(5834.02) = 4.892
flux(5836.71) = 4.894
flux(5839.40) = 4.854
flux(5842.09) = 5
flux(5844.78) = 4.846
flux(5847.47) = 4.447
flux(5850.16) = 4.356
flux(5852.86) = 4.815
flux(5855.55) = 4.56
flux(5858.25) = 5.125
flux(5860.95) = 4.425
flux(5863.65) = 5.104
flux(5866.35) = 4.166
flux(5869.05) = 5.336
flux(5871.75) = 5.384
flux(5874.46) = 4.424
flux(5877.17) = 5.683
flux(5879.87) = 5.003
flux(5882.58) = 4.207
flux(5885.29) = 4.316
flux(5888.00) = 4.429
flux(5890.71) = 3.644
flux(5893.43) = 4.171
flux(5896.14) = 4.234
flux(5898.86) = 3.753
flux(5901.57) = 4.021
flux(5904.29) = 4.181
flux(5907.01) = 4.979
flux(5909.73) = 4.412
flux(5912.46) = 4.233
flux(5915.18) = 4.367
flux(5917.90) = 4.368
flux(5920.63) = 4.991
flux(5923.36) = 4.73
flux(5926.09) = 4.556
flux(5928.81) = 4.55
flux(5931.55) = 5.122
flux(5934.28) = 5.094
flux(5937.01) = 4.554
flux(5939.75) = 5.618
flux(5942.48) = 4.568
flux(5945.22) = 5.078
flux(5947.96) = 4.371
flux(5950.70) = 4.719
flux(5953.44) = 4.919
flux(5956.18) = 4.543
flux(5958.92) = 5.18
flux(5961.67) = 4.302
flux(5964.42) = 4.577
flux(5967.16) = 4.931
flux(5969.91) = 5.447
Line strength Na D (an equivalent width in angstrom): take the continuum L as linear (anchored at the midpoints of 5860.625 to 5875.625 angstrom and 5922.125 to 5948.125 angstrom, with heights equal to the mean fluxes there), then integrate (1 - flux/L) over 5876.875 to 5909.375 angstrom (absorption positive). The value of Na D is 3.34 angstrom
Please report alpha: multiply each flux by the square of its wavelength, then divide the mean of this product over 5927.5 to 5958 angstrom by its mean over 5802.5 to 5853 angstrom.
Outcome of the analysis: 1.01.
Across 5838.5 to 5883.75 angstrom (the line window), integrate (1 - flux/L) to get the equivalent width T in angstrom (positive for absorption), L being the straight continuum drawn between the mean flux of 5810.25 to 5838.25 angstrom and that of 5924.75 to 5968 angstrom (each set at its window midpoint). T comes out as 2.07 angstrom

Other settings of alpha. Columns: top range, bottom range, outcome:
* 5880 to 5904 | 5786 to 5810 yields 0.87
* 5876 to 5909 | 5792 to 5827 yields 0.89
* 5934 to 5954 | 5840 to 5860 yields 1.06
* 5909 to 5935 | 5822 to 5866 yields 0.98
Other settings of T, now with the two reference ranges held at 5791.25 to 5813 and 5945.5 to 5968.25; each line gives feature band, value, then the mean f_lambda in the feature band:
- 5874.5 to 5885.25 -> 0.0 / 4.82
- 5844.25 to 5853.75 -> 0.6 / 4.59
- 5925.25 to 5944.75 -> -0.6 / 4.89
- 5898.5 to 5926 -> 2.0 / 4.43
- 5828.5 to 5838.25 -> -0.5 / 5.13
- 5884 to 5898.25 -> 2.0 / 4.14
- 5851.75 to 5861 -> 0.2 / 4.77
